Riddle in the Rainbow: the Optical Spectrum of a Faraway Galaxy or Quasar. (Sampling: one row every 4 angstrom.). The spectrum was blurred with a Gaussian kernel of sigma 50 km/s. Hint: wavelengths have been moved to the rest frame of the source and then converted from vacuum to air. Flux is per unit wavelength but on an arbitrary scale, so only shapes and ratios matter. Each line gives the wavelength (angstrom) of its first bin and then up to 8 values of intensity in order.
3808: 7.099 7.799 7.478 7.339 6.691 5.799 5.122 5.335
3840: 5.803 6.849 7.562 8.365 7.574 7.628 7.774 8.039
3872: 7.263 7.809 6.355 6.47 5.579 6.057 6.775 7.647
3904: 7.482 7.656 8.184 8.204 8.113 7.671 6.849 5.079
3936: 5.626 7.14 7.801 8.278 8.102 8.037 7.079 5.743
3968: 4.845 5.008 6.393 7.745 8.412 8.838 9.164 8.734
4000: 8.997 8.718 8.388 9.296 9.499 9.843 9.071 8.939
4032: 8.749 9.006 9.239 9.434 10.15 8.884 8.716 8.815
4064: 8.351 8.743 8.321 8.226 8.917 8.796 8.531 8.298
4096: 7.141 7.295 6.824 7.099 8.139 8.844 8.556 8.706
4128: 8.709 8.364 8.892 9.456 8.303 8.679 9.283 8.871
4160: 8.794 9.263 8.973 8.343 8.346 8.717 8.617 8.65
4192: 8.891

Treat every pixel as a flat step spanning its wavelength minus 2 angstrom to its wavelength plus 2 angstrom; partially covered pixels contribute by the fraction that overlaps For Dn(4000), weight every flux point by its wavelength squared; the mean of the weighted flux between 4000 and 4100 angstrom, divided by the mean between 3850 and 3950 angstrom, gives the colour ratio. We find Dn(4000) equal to 1.31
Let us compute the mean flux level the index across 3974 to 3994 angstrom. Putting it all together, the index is 8.11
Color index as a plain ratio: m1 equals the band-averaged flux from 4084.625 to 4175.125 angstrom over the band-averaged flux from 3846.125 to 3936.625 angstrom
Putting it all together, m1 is 1.17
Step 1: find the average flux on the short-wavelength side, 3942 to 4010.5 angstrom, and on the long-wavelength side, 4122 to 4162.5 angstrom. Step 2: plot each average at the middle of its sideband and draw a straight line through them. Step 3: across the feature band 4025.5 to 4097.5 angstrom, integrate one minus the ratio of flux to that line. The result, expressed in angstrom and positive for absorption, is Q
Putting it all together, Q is -4.4 angstrom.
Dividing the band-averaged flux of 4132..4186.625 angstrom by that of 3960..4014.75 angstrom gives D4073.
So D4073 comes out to 1.14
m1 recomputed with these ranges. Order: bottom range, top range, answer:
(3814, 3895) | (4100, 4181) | 1.25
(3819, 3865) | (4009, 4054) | 1.36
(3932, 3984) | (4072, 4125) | 1.19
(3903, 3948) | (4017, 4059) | 1.26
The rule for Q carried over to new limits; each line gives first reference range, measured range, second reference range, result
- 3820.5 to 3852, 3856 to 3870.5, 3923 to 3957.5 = -2.6 angstrom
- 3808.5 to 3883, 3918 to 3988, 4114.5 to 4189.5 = 5.9 angstrom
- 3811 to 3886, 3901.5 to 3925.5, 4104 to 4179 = -1.7 angstrom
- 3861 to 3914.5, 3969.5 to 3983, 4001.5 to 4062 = 3.1 angstrom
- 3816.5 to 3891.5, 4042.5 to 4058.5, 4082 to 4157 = -2.6 angstrom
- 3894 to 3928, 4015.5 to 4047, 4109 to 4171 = -3.8 angstrom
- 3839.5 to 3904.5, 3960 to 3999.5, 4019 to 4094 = 4.4 angstrom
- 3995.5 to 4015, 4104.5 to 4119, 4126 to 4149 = 1.4 angstrom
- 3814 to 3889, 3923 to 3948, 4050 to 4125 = 2.1 angstrom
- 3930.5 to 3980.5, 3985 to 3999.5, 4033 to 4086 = -2.8 angstrom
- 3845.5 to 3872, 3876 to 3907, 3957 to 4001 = 3.7 angstrom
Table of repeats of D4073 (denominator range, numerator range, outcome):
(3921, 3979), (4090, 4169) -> 1.25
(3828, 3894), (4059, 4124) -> 1.20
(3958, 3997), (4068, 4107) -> 1.12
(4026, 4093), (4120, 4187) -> 0.99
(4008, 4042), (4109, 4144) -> 0.94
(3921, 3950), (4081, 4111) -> 1.12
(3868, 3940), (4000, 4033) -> 1.29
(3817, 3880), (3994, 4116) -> 1.24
